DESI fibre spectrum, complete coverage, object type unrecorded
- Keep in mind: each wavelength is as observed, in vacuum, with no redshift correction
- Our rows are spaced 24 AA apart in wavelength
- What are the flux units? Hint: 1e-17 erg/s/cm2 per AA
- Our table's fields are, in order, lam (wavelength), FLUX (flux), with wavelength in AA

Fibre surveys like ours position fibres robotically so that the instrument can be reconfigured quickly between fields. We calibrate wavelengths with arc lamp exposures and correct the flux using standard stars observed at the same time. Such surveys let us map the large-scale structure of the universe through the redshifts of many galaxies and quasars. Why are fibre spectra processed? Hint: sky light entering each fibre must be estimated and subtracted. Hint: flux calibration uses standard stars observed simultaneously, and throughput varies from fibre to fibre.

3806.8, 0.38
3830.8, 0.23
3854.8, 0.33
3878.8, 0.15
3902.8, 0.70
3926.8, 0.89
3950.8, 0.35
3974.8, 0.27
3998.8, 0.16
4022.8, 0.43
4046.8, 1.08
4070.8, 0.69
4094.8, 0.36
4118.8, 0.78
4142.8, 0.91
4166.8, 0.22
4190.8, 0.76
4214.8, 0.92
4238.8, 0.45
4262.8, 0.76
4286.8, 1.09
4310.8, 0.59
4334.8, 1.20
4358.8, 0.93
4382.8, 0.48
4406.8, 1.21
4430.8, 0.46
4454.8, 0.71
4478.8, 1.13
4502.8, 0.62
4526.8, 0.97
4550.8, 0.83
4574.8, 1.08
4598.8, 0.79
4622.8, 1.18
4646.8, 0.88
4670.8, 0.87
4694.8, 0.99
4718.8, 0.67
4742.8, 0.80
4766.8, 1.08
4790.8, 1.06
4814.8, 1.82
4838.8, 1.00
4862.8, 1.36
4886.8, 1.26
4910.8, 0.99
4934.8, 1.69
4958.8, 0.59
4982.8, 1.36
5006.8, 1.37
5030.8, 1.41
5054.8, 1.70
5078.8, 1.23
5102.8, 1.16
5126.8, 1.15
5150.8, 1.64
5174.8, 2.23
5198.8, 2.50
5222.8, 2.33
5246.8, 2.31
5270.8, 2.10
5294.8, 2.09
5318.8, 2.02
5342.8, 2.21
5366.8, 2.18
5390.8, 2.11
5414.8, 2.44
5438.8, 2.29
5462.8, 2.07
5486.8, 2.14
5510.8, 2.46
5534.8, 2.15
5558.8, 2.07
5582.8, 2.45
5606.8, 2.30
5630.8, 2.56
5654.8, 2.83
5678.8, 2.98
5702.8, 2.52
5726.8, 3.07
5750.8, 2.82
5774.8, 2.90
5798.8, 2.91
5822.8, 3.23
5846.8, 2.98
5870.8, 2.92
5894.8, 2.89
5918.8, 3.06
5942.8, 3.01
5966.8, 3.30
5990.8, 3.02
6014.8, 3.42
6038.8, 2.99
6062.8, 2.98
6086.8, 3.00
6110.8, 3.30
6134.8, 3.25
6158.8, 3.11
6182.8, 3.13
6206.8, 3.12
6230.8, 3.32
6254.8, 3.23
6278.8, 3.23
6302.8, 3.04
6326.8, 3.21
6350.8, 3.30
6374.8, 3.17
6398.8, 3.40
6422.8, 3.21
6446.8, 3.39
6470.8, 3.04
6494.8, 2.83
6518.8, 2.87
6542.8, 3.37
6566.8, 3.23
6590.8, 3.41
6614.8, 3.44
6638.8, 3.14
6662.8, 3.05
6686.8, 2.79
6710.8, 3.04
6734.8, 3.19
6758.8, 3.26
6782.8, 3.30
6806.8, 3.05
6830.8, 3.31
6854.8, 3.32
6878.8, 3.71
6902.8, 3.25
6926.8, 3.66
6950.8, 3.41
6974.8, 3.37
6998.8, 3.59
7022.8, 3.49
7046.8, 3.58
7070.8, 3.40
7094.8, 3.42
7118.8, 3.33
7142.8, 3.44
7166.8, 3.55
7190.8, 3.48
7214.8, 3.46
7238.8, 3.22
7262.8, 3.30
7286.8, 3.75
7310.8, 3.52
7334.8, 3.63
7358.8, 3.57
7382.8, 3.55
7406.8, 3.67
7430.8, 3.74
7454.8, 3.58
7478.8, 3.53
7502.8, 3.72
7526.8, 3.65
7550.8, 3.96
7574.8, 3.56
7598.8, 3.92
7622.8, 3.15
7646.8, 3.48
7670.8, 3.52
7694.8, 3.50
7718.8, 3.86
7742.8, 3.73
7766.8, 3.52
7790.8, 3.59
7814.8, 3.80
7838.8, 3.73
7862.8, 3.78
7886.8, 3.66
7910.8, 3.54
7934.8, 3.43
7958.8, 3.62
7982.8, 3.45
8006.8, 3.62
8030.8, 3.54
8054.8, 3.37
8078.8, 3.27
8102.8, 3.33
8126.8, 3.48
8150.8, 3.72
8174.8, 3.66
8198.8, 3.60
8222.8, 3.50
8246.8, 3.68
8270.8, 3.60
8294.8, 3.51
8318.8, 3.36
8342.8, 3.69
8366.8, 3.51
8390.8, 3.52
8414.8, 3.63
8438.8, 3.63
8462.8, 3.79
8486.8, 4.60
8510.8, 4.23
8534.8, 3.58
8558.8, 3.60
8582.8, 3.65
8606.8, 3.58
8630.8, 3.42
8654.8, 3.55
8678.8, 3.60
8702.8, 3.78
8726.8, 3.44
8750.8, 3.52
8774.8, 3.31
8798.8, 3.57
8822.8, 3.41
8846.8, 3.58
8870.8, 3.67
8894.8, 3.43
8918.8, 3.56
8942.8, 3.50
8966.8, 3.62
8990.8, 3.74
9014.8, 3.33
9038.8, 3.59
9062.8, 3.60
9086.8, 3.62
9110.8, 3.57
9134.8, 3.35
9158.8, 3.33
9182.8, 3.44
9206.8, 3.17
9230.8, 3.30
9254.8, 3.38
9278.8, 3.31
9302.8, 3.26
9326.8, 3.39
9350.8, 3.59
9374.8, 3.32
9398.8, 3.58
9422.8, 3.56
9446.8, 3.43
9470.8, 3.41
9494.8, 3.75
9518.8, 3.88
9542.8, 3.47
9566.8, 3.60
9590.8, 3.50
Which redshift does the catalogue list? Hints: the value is 0.293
